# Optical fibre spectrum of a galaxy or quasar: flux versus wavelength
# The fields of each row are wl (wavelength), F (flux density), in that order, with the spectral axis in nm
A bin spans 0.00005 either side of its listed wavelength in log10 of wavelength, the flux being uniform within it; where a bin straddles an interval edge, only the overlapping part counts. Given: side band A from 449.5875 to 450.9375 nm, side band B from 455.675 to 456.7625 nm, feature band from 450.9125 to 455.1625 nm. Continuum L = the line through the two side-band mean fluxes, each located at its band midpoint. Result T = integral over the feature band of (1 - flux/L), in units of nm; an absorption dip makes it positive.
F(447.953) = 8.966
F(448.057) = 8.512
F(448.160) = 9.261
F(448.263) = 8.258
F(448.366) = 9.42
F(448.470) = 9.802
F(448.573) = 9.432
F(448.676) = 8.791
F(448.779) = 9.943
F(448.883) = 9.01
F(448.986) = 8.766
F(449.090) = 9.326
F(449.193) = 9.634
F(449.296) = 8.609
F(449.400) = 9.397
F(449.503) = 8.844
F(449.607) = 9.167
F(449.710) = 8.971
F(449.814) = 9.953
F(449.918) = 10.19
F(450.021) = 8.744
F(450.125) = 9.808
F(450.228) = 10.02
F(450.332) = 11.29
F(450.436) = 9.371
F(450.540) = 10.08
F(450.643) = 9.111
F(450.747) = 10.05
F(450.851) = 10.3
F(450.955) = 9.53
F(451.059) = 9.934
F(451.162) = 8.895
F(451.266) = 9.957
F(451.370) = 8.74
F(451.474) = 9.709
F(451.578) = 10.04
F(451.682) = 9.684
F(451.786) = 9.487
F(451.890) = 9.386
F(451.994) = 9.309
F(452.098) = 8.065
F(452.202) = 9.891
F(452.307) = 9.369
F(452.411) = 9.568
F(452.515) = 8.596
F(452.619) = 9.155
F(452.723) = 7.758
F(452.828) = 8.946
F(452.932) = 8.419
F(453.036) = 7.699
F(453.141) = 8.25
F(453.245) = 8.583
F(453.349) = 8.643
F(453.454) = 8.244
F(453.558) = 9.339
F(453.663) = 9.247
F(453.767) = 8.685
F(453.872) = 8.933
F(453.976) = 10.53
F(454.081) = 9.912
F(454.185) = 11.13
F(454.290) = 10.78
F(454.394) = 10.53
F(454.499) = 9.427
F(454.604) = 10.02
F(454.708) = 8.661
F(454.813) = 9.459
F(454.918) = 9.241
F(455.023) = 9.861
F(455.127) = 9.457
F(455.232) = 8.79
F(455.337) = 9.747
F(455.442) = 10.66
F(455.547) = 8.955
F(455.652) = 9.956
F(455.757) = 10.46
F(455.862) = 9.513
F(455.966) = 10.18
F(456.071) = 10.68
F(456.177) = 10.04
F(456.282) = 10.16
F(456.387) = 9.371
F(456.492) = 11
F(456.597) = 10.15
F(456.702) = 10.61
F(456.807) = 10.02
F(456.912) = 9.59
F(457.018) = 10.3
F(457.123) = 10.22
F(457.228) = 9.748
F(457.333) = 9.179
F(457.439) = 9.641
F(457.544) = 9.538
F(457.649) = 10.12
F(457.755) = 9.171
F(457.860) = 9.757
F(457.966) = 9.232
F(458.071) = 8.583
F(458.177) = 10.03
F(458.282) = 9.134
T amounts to 0.29 nm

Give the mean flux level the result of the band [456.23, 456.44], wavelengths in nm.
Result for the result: 9.78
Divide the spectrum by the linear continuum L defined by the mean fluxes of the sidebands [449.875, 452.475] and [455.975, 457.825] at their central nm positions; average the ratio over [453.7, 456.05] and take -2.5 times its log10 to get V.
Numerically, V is 0.01 mag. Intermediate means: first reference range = 9.62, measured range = 9.78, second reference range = 9.97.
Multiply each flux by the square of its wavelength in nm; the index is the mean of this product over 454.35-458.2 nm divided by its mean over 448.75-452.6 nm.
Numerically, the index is 1.06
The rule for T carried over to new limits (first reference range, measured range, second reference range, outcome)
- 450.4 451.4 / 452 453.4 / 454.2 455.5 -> 0.14 nm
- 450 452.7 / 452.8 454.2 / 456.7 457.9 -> 0.09 nm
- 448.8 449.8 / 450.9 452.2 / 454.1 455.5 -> 0.00 nm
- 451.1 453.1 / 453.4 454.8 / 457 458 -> -0.05 nm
